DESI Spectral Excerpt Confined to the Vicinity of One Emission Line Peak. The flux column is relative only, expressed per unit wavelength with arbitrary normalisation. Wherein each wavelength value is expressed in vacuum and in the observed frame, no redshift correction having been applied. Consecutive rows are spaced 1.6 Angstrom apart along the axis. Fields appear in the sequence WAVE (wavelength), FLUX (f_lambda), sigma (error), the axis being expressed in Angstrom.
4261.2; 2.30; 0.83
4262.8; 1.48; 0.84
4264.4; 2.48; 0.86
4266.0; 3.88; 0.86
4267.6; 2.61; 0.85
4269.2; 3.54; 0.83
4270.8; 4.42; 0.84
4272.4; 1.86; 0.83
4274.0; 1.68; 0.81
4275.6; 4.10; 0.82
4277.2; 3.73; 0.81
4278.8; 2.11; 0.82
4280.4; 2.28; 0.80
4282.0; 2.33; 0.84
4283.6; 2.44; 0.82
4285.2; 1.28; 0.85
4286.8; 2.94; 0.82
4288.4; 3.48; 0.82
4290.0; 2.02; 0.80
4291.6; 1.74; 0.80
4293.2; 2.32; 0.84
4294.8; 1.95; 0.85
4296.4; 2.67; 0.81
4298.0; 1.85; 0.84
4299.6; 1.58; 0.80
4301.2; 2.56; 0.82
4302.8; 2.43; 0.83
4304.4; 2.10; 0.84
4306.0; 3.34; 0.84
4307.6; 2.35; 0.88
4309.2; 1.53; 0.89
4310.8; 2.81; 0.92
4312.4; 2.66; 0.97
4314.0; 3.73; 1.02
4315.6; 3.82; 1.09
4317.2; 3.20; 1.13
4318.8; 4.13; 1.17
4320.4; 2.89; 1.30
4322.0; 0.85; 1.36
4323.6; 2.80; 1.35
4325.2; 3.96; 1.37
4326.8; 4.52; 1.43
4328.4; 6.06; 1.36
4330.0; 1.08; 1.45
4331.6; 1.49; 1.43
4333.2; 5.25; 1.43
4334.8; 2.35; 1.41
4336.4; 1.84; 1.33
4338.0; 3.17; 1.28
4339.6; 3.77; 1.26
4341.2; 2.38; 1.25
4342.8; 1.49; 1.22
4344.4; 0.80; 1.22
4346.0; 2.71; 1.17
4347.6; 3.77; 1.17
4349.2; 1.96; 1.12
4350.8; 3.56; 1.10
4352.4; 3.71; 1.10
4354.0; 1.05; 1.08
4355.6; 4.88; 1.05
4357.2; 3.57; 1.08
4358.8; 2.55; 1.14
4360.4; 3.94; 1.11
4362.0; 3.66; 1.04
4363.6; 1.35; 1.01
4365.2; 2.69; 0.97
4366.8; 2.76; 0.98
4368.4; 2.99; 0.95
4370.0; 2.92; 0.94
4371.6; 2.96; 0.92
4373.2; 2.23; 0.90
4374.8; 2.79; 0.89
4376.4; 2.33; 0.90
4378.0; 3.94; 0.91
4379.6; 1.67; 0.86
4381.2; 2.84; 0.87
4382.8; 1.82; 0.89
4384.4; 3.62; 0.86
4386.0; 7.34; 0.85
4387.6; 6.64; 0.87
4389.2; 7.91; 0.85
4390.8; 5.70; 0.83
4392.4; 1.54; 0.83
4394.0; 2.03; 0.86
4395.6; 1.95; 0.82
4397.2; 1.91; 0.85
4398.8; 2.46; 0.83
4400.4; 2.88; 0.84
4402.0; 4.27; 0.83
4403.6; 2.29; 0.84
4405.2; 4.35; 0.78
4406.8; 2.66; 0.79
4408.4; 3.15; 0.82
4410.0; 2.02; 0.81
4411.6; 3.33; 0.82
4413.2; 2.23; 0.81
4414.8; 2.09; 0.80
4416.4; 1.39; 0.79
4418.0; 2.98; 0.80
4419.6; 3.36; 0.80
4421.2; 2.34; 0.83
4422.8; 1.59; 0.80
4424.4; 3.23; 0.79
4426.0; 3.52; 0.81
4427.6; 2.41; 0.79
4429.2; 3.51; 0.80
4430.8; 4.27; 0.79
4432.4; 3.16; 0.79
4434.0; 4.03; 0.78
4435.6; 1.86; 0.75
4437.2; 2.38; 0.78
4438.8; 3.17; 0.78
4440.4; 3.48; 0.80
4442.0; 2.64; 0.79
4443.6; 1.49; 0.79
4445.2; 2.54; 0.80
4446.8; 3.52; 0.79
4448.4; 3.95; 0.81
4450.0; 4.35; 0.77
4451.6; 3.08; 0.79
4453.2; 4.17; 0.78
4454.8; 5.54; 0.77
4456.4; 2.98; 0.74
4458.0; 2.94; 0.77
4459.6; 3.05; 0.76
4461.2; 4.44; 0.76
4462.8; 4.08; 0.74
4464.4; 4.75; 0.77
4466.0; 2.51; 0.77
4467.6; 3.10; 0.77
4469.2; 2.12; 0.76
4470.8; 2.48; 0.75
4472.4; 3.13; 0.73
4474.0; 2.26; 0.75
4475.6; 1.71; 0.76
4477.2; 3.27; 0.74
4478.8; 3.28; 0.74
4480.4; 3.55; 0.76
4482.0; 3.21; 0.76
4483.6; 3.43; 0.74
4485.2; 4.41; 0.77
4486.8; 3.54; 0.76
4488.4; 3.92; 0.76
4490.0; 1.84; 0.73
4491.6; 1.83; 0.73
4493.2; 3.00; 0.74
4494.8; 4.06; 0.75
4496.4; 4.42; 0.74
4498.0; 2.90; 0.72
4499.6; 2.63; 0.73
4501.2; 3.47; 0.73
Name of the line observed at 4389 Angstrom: [O II] 3727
